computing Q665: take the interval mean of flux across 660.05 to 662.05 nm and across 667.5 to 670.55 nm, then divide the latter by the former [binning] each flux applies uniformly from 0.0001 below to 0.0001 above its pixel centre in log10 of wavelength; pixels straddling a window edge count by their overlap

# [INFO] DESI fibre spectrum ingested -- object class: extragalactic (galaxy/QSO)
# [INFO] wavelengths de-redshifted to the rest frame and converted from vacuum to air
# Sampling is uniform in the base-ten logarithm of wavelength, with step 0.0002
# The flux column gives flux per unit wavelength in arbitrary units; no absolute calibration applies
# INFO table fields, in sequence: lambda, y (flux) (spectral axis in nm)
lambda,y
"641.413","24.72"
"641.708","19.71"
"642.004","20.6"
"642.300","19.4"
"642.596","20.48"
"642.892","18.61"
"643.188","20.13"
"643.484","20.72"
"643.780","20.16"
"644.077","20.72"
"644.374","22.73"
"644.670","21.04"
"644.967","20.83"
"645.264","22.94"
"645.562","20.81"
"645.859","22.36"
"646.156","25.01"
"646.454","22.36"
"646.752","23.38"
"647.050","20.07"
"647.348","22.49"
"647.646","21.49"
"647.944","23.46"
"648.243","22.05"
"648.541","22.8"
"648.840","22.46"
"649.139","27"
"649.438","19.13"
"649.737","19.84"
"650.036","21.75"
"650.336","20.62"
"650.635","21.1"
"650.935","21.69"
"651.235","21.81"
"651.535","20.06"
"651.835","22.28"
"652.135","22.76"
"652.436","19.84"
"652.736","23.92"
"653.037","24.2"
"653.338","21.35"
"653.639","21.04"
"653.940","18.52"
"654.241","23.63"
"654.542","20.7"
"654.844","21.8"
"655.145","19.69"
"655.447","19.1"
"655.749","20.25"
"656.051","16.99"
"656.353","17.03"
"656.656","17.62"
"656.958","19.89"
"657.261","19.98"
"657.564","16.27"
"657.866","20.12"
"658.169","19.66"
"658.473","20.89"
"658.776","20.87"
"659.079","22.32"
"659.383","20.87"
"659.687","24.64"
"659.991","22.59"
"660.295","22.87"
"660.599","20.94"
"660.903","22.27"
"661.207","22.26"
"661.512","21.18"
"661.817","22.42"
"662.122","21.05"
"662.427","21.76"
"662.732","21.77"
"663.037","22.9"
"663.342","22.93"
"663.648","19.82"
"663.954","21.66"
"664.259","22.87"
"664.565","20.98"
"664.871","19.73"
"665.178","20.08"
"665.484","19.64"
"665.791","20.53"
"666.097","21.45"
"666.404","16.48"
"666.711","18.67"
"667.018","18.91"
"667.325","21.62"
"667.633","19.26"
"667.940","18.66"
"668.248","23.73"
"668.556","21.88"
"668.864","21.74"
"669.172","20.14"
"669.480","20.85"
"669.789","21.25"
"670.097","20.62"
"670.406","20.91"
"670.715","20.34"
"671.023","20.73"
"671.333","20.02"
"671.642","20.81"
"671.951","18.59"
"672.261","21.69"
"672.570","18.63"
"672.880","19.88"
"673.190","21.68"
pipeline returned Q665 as 1.0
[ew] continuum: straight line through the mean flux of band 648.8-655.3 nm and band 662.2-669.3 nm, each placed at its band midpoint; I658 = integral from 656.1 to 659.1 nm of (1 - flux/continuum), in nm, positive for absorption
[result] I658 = 0.28 nm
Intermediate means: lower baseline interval 21.6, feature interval 19.3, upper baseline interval 20.8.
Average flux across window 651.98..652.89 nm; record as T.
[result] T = 22.2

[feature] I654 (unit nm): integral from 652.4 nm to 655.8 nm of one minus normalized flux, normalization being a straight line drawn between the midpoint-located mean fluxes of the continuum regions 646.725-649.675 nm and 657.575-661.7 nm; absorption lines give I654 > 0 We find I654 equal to 0.10 nm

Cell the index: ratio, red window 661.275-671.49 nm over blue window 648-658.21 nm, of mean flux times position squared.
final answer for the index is 1.04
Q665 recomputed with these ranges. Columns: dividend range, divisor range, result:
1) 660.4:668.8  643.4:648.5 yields 0.95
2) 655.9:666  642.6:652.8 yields 0.96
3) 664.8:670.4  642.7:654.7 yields 0.94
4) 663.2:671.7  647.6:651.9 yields 0.94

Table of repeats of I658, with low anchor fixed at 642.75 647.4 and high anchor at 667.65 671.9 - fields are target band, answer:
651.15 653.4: -0.080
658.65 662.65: -0.180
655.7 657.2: 0.202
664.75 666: 0.051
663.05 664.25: -0.048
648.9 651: -0.025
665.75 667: 0.105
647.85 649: -0.069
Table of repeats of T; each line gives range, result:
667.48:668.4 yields 20.5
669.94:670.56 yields 20.8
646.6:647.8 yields 21.9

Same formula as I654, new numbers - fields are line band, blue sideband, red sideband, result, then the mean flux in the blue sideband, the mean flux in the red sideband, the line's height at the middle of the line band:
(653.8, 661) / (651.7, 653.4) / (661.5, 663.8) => 0.56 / 22.4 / 21.8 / 22.1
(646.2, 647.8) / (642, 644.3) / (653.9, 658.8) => -0.17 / 20.2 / 19.6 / 20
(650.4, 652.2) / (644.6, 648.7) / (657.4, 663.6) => 0.04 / 22.2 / 21.5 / 22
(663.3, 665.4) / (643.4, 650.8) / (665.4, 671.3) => -0.03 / 21.9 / 20.4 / 20.7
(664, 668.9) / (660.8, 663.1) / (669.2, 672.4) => 0.19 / 21.9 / 20.6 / 21.2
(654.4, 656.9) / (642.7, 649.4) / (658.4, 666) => 0.30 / 21.9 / 21.6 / 21.7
